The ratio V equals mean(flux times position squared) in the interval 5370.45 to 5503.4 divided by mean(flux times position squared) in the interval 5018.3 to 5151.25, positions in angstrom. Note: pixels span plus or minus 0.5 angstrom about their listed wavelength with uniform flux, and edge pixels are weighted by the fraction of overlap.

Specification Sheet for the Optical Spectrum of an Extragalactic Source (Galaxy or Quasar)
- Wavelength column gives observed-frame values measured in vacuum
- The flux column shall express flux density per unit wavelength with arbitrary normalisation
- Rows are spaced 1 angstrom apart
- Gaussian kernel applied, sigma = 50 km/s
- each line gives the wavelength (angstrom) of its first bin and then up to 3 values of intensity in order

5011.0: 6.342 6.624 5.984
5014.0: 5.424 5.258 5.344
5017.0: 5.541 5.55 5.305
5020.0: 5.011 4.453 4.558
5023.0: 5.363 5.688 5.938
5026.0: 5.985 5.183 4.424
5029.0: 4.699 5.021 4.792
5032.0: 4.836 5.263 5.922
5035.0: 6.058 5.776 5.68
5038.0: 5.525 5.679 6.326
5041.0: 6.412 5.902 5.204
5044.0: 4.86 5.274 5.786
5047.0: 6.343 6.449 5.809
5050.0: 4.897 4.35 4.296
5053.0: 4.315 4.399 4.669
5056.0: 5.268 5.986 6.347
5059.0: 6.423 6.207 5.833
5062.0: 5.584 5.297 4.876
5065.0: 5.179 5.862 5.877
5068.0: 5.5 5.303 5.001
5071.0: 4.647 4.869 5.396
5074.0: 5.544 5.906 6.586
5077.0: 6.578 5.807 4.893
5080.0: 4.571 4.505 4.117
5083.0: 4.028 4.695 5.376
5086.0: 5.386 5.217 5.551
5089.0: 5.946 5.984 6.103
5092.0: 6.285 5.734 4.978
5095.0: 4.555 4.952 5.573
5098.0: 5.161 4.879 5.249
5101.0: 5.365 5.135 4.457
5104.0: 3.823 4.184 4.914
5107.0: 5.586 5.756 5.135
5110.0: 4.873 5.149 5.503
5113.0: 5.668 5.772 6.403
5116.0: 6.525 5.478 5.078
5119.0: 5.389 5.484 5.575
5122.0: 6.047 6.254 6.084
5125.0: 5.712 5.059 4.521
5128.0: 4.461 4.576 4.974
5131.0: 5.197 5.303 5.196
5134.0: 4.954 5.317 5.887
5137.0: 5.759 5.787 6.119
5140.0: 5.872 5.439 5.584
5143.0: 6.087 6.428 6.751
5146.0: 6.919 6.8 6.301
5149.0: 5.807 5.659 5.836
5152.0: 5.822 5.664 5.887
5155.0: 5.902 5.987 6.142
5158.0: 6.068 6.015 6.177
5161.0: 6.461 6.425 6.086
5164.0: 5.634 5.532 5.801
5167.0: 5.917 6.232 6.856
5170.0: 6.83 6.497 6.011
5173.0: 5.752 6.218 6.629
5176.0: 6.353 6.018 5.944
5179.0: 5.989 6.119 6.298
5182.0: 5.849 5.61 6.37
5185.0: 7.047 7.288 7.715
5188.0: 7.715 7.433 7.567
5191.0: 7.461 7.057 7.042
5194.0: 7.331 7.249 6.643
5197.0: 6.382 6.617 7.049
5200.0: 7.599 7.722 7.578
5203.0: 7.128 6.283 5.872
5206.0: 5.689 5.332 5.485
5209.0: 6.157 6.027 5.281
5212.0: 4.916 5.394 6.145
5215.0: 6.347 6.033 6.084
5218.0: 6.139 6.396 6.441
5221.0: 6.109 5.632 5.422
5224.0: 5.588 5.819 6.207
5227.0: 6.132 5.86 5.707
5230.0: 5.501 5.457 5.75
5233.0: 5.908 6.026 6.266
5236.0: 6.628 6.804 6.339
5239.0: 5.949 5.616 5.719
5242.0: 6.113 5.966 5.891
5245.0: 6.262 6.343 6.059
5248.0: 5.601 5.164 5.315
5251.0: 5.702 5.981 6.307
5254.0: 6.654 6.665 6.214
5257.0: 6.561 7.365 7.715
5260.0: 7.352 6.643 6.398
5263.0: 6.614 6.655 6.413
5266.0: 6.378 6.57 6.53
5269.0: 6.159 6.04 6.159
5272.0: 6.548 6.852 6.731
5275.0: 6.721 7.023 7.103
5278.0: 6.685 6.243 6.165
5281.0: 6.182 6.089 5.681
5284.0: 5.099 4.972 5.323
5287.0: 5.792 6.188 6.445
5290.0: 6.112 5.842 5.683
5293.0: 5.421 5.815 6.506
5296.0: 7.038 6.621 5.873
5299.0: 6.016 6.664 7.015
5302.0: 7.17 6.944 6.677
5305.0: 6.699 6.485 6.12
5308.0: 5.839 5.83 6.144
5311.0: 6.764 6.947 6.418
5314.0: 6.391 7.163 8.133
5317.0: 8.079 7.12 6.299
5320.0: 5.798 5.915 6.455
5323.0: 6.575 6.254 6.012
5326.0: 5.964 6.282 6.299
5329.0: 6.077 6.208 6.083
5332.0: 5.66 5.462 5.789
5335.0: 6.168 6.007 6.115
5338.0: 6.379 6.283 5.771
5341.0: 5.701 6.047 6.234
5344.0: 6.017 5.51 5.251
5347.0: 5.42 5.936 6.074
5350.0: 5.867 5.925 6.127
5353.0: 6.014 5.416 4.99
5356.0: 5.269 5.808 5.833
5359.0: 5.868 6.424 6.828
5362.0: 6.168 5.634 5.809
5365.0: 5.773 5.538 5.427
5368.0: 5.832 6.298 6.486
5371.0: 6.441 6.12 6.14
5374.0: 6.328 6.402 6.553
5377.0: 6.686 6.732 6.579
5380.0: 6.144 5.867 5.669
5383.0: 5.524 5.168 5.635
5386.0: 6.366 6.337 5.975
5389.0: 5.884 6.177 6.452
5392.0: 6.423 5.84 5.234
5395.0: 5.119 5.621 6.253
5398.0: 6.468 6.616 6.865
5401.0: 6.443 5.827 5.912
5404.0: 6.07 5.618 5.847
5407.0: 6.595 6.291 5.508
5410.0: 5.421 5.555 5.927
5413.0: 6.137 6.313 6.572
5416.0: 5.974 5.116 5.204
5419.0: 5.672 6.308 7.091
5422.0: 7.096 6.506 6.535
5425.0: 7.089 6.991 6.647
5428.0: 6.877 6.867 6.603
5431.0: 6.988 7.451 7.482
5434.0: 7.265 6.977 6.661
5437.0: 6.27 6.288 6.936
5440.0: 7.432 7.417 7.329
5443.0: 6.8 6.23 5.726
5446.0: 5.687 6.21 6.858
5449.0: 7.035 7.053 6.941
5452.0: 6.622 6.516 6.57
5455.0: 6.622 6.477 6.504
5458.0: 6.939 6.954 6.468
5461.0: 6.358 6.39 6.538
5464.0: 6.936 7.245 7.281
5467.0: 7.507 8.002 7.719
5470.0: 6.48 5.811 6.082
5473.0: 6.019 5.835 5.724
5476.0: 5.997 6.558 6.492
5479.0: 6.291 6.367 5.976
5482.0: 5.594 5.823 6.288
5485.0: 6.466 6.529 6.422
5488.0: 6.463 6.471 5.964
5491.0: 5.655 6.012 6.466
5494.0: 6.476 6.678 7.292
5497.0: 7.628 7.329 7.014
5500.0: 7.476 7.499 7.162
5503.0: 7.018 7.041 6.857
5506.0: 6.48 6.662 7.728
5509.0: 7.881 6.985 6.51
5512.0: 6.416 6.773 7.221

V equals 1.36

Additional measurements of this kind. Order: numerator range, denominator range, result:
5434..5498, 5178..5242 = 1.15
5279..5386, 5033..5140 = 1.25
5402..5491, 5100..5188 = 1.25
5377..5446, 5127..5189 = 1.15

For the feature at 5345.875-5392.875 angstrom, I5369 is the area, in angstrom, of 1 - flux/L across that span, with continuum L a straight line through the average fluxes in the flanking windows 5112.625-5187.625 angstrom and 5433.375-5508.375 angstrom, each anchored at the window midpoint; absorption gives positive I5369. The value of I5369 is 3.1 angstrom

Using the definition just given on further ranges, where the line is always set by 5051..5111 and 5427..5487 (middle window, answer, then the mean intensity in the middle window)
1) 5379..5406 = 1.71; 5.99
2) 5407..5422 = 1.11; 6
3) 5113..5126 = -0.93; 5.78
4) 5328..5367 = 2.19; 5.88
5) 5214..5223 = -0.55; 6.11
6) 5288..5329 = -2.36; 6.44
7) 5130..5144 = -0.32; 5.59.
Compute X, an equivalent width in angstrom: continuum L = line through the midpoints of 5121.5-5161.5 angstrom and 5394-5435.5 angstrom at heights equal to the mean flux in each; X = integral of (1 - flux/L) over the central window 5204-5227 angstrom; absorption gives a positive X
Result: 0.24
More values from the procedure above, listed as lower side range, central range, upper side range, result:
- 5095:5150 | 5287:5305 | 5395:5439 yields -1.05 angstrom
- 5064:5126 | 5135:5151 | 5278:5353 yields -1.48 angstrom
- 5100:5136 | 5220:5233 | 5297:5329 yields 0.39 angstrom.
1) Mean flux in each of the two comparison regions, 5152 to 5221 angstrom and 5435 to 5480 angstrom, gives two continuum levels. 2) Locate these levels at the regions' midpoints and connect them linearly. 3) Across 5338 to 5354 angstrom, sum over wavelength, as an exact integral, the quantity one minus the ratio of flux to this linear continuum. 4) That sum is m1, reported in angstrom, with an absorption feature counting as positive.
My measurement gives 1.6 angstrom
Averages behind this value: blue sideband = 6.36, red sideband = 6.63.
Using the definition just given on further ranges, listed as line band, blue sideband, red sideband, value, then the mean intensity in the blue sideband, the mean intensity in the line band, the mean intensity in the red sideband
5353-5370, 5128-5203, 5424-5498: 1.8 angstrom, 6.27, 5.83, 6.63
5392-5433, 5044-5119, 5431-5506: 1.4 angstrom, 5.34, 6.24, 6.66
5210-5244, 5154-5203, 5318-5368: 2.3 angstrom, 6.55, 5.93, 5.94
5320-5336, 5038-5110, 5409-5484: 0.2 angstrom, 5.34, 6.07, 6.54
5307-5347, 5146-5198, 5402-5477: 1.5 angstrom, 6.39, 6.23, 6.52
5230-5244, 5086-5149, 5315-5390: -0.5 angstrom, 5.5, 6.02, 6.08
